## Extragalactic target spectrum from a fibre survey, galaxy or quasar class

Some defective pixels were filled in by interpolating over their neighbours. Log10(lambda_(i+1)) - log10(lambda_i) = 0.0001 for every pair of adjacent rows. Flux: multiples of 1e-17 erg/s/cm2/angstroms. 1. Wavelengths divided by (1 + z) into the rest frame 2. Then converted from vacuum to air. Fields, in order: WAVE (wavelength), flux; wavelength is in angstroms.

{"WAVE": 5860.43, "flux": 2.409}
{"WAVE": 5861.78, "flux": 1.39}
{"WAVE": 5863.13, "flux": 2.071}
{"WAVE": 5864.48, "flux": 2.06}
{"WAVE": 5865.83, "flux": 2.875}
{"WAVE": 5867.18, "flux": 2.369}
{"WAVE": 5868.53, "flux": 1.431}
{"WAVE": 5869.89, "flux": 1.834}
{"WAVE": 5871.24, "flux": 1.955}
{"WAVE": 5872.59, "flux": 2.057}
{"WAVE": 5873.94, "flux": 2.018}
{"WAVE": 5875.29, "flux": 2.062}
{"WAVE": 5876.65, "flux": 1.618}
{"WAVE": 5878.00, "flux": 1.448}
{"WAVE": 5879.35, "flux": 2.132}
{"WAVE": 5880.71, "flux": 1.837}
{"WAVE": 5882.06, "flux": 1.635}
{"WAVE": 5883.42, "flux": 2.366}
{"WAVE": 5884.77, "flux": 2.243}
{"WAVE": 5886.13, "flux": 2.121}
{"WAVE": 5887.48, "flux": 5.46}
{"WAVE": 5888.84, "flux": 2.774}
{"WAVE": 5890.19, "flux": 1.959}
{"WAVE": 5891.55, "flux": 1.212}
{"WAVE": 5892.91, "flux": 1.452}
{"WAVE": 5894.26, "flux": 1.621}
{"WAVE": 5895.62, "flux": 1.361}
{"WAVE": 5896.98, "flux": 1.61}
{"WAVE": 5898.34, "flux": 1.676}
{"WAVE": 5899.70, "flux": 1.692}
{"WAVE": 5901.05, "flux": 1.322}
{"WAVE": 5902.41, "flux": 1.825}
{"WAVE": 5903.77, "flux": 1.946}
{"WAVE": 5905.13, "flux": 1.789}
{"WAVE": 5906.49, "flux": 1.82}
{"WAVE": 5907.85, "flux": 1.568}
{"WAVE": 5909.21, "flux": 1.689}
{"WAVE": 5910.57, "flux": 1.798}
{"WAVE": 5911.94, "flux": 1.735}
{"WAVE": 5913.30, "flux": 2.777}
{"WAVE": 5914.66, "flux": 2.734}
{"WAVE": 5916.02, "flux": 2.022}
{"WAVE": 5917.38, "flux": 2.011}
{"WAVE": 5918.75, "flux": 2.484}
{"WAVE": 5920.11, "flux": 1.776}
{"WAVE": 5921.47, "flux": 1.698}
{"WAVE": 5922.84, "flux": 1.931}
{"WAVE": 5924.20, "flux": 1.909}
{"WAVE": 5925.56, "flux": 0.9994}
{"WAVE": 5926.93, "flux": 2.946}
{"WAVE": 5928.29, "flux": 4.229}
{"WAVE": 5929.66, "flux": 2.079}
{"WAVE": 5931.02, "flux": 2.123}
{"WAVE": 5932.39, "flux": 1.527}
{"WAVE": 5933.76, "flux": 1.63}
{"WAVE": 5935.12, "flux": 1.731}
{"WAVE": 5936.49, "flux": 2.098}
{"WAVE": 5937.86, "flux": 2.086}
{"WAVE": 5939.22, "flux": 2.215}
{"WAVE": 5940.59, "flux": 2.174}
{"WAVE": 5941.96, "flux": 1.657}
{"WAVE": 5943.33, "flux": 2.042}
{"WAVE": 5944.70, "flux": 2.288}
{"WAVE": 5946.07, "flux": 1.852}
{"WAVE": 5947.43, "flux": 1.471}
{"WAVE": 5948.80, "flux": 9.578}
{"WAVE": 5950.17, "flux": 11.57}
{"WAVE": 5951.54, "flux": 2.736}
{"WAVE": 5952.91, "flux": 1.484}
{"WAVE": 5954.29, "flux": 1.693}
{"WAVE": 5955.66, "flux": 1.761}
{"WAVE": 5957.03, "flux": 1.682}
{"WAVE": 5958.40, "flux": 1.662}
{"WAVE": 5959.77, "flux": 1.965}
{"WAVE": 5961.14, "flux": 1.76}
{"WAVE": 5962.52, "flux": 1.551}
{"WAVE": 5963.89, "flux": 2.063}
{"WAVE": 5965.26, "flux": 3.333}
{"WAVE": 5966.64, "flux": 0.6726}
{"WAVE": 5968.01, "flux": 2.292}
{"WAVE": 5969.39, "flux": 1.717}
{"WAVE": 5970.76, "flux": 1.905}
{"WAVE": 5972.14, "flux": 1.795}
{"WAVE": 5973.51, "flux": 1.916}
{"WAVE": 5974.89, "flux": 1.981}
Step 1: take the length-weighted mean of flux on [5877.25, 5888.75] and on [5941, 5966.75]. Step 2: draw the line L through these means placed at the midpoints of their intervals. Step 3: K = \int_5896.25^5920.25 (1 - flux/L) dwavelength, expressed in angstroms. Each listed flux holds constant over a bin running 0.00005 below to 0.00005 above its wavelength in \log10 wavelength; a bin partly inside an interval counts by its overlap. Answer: 6.2 angstroms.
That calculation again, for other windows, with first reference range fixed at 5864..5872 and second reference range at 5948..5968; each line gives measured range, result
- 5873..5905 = 4.6 angstroms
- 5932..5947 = 4.9 angstroms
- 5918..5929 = 1.8 angstroms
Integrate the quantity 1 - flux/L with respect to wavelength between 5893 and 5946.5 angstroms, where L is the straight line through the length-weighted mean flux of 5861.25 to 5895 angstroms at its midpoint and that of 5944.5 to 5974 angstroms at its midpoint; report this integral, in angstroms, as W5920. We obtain 9.8 angstroms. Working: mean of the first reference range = 2.08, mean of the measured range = 1.96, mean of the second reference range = 2.68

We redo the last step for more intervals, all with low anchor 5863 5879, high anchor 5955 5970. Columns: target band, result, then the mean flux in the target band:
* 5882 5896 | -2.0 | 2.24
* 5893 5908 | 2.2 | 1.65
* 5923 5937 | -1.6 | 2.12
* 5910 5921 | -1.4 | 2.16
